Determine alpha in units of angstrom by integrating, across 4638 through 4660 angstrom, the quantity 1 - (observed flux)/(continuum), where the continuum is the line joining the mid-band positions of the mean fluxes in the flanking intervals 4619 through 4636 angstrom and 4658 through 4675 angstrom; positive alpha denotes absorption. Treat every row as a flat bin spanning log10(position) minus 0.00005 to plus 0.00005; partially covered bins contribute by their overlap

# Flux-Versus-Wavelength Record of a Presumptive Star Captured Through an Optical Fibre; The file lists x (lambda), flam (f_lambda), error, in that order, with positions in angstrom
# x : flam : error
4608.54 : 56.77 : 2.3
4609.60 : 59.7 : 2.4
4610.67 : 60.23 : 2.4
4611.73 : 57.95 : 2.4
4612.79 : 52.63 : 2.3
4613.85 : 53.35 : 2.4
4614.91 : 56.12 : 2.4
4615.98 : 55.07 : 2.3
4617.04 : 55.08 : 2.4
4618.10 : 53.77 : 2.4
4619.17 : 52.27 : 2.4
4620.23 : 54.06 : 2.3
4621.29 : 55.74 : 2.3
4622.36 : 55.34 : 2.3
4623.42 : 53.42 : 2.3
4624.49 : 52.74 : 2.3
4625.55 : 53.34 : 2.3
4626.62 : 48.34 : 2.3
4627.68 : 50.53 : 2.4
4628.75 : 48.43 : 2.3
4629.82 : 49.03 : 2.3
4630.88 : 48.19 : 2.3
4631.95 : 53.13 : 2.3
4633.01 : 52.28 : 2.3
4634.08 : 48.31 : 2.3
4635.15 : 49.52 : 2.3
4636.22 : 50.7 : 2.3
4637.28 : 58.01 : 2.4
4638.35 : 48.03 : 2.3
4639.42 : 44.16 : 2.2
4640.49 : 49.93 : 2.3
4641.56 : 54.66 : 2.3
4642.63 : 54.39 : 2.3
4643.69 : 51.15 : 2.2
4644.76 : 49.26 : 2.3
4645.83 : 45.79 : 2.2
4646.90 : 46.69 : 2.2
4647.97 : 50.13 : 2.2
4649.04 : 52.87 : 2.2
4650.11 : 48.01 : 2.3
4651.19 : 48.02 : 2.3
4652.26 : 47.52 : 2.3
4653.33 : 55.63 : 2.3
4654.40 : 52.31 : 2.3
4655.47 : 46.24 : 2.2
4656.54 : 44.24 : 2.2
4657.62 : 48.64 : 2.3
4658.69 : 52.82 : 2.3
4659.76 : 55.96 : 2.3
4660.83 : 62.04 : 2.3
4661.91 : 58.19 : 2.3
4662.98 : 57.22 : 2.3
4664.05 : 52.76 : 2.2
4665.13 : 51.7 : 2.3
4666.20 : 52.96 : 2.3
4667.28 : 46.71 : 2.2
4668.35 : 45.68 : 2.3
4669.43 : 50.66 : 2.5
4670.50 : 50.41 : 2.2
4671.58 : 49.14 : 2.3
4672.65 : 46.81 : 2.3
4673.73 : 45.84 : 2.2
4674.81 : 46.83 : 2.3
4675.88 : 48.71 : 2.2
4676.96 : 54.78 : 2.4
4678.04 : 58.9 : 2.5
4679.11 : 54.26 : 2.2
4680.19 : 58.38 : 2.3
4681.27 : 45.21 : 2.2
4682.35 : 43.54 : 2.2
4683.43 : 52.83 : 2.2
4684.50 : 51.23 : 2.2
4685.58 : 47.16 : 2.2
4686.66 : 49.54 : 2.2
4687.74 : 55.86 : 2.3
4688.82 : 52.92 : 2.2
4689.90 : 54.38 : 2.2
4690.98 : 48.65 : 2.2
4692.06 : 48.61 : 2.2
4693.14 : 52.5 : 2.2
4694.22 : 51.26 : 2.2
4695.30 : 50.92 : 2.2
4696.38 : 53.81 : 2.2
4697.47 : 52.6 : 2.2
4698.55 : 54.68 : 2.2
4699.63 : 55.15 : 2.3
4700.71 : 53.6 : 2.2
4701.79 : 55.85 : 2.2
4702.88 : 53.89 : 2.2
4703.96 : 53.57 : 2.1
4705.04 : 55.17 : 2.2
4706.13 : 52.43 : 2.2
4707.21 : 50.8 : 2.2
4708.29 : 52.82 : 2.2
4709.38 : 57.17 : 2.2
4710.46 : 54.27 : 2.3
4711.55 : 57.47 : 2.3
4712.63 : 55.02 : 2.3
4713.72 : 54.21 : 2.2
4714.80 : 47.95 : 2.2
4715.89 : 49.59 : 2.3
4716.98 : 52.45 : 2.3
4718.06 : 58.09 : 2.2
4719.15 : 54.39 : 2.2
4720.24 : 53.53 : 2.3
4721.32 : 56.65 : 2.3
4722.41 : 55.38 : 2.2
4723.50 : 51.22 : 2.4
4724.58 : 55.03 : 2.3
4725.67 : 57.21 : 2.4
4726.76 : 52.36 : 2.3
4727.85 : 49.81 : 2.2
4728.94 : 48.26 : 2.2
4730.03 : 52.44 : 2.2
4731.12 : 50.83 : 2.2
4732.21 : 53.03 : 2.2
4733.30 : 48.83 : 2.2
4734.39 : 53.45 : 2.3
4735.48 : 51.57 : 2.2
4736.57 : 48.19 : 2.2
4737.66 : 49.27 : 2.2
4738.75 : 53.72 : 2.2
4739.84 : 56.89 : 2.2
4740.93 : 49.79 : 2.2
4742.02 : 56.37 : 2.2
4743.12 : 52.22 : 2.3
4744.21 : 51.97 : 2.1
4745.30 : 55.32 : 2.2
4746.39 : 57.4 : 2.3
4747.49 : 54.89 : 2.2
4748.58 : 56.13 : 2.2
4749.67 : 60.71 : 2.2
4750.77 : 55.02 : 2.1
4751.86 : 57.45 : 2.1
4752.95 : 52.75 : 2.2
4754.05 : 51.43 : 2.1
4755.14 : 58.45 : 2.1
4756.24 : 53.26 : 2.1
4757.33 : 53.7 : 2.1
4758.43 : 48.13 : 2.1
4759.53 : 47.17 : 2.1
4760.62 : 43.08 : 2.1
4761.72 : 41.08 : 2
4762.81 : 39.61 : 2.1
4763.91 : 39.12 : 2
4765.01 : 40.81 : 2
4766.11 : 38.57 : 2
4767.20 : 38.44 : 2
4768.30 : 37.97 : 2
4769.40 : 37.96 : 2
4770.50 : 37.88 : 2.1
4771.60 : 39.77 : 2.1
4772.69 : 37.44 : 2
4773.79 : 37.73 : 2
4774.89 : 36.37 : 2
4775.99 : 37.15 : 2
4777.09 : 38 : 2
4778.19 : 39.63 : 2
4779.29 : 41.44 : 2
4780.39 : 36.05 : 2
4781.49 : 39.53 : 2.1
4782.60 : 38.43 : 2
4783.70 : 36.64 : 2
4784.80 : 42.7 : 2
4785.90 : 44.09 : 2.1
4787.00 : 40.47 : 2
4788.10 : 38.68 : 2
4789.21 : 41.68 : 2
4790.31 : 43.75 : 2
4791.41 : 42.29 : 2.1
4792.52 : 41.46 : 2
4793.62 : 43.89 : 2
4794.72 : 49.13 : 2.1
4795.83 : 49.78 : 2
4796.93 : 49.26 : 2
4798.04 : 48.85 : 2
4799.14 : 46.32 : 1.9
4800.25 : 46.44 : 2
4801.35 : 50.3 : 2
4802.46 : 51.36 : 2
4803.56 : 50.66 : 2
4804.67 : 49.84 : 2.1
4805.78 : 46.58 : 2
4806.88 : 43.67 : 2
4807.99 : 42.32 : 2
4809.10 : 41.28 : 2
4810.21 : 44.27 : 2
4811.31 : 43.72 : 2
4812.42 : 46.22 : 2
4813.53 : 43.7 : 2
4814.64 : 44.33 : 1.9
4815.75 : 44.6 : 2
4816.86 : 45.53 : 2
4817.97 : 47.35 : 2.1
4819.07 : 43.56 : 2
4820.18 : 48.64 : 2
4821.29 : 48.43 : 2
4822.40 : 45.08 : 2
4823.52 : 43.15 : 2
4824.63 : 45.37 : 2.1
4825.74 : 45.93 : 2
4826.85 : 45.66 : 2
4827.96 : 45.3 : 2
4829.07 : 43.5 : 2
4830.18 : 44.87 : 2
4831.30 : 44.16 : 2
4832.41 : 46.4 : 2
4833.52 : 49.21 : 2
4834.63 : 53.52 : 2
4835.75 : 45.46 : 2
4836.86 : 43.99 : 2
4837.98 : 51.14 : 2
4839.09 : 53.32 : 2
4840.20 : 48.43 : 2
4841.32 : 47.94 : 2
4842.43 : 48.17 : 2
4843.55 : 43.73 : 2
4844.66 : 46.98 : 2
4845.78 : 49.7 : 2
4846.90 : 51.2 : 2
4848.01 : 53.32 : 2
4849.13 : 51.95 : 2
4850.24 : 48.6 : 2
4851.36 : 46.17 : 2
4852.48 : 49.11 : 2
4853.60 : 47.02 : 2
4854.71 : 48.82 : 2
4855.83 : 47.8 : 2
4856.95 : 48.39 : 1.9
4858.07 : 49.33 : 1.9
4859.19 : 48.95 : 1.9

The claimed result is 0.8 angstrom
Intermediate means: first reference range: 51.5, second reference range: 51.7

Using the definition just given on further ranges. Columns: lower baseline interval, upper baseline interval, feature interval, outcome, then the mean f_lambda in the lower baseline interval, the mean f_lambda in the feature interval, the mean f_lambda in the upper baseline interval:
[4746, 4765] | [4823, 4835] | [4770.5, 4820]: 5.0 angstrom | 50.8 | 43.3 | 46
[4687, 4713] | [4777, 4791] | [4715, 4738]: -1.5 angstrom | 53.4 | 52.4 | 40.2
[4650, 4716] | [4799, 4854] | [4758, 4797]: 6.2 angstrom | 51.9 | 40.9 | 47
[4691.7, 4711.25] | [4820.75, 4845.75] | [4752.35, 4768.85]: 1.6 angstrom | 53.4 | 45.6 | 46.9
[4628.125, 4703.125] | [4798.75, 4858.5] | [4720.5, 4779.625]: 0.7 angstrom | 51.1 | 48.5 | 47.1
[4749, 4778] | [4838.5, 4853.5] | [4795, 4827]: 0.6 angstrom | 44.6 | 46.3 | 49.1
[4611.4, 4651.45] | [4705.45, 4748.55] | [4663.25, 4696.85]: 1.0 angstrom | 51.6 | 50.8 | 53.2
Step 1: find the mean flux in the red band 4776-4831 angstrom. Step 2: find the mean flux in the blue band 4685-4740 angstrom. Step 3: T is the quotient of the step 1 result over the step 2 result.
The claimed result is 0.8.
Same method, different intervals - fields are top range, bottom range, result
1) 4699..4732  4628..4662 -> 1.06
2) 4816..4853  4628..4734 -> 0.92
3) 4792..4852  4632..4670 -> 0.92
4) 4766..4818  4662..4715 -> 0.82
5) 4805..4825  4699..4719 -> 0.83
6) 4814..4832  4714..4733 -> 0.86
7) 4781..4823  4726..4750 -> 0.85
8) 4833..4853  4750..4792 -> 1.14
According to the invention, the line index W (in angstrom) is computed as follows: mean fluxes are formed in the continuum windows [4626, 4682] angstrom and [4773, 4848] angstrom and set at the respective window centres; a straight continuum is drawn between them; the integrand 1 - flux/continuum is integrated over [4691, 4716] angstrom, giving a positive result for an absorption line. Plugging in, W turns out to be -2.17 angstrom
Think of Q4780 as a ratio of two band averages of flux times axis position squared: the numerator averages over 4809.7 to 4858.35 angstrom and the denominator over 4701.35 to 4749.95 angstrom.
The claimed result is 0.92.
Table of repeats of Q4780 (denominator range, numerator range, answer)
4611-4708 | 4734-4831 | 0.93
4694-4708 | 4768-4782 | 0.74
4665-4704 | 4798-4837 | 0.95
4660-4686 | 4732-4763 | 1.05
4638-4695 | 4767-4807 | 0.88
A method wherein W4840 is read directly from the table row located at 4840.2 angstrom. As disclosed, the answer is 48.43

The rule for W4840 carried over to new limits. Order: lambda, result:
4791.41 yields 42.29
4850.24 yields 48.6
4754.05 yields 51.43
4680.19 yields 58.38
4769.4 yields 37.96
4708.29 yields 52.82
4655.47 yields 46.24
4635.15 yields 49.52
